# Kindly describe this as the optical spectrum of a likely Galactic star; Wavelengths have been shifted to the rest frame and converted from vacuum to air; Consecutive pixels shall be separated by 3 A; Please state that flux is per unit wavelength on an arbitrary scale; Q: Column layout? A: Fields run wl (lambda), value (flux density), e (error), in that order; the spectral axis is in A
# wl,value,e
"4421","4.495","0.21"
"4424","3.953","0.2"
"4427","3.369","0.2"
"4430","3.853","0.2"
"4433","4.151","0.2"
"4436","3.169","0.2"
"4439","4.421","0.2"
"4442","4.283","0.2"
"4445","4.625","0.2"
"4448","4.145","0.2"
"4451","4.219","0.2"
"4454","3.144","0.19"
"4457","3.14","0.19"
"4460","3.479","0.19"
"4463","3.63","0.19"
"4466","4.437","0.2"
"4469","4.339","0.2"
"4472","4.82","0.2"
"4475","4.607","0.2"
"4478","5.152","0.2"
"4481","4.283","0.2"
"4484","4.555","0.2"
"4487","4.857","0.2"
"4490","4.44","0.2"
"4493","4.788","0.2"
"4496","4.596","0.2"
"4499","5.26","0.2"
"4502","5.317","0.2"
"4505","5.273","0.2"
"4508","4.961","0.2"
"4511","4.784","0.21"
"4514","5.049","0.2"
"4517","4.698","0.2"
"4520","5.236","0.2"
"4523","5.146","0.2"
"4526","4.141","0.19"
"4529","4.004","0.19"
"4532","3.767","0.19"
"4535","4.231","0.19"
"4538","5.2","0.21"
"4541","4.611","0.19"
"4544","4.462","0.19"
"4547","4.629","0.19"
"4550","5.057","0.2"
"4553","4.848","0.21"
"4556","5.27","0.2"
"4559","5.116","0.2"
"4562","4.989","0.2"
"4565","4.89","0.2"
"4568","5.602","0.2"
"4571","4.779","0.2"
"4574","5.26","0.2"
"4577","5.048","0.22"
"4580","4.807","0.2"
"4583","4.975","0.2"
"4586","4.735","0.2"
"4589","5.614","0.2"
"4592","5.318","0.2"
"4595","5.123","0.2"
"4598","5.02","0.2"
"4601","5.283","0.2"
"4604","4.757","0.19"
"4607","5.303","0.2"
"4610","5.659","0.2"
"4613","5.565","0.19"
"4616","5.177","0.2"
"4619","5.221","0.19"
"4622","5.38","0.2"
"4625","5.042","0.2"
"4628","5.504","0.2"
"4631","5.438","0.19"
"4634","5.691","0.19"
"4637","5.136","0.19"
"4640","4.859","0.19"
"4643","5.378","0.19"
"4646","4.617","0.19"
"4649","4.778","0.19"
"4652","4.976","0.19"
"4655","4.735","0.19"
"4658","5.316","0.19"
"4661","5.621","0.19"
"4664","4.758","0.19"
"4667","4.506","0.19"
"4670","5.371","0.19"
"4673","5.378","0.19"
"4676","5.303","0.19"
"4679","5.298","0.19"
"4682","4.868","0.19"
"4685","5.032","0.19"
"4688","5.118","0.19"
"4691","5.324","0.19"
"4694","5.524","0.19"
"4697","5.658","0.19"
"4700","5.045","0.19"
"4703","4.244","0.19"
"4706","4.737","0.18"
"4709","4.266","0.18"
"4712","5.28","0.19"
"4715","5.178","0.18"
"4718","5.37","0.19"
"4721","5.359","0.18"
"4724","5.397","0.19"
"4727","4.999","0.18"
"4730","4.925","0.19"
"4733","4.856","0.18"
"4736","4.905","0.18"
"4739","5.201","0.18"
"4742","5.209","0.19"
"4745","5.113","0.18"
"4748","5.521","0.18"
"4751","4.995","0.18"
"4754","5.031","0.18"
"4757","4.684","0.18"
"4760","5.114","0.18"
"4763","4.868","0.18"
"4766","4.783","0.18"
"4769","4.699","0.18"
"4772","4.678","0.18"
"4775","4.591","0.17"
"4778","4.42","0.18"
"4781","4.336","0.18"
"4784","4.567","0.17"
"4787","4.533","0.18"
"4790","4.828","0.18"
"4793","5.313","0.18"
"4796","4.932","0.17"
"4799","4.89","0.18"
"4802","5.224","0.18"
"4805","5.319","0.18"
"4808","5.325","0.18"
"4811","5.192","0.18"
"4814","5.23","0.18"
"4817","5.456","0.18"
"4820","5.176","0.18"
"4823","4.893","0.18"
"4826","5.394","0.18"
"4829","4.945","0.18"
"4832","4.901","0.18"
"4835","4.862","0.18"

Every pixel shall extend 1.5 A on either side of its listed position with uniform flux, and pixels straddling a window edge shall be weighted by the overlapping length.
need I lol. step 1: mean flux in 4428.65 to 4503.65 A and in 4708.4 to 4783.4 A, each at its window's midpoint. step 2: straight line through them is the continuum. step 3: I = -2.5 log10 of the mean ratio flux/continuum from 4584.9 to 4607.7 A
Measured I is -0.12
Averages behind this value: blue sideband 4.31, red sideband 4.95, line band 5.15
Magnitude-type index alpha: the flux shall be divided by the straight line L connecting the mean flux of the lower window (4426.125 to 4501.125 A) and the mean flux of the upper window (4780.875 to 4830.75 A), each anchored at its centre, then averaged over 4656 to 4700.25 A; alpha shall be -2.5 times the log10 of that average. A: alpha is -0.10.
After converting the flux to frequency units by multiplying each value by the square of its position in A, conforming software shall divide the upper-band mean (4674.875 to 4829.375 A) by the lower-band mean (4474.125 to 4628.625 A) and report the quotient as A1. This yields 1.11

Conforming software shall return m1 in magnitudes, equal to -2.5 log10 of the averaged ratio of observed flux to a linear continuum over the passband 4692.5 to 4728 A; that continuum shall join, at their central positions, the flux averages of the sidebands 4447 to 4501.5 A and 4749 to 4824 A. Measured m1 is -0.07 mag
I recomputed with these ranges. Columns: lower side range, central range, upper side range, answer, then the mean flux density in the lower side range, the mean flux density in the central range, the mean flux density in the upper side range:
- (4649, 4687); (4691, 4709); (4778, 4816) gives 0.011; 5.08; 5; 4.96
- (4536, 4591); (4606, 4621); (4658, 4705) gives -0.070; 4.99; 5.39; 5.14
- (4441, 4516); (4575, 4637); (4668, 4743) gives -0.085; 4.49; 5.23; 5.11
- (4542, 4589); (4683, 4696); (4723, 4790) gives -0.072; 4.98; 5.25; 4.88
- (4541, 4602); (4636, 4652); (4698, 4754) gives 0.018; 5.03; 4.95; 5.04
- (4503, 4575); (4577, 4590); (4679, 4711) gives -0.029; 4.83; 5.01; 5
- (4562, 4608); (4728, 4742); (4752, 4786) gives -0.049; 5.1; 5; 4.71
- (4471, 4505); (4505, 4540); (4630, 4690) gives 0.042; 4.81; 4.68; 5.11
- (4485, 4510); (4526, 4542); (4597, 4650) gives 0.158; 4.93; 4.33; 5.22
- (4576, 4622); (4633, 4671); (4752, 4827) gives 0.015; 5.18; 5.04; 4.94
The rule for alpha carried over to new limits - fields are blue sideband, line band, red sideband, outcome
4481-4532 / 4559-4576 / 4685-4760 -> -0.05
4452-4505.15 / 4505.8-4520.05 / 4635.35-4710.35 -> -0.09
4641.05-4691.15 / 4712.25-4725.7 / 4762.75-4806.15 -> -0.08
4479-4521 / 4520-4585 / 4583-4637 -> 0.05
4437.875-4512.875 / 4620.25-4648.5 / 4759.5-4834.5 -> -0.11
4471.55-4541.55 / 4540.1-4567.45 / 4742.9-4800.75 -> -0.03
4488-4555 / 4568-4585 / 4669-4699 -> -0.02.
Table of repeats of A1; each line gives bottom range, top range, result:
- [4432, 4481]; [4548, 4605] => 1.30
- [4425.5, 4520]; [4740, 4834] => 1.29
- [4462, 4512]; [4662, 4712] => 1.16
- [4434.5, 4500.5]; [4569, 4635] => 1.29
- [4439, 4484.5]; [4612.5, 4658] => 1.33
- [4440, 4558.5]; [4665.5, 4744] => 1.22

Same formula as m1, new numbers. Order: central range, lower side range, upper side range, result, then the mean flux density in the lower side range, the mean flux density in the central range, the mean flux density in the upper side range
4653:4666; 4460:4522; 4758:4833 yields -0.051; 4.73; 5.08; 4.94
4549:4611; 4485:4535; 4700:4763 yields -0.061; 4.75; 5.11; 5.02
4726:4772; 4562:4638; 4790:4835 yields 0.037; 5.21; 4.98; 5.14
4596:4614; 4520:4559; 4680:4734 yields -0.093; 4.66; 5.25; 5.07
